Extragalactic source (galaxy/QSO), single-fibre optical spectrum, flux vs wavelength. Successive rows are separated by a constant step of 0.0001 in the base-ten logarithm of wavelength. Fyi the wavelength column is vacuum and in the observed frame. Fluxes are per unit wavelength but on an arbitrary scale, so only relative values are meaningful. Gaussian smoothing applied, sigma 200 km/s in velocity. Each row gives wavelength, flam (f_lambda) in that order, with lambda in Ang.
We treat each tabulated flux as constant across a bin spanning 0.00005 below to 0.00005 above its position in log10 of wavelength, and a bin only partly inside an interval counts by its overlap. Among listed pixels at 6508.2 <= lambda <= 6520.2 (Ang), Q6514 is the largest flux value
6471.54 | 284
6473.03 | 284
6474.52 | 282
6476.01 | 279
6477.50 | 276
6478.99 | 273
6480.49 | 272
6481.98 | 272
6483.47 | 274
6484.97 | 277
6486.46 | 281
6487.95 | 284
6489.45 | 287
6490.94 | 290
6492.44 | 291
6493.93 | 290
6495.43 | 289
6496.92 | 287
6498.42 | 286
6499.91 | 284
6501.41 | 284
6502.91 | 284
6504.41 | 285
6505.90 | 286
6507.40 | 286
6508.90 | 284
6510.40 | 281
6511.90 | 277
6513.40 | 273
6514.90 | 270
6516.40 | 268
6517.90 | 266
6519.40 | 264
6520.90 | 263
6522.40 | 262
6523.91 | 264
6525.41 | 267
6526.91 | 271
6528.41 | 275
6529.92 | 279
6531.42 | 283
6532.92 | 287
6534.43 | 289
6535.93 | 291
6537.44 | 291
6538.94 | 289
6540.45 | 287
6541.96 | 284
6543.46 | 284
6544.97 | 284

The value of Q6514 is 284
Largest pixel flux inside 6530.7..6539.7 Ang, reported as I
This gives 291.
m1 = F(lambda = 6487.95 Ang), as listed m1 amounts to 284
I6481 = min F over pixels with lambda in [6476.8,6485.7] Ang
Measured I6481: 272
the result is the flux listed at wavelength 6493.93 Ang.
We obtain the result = 290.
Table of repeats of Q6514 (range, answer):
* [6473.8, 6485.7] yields 282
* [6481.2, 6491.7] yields 290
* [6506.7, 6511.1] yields 286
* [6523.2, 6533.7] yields 287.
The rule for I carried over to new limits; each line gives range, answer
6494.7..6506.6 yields 289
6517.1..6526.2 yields 267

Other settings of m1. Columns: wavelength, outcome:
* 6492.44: 291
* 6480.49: 272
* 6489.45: 287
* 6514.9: 270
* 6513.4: 273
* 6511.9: 277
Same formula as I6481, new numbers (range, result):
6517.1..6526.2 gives 262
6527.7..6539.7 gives 275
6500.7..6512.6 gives 277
